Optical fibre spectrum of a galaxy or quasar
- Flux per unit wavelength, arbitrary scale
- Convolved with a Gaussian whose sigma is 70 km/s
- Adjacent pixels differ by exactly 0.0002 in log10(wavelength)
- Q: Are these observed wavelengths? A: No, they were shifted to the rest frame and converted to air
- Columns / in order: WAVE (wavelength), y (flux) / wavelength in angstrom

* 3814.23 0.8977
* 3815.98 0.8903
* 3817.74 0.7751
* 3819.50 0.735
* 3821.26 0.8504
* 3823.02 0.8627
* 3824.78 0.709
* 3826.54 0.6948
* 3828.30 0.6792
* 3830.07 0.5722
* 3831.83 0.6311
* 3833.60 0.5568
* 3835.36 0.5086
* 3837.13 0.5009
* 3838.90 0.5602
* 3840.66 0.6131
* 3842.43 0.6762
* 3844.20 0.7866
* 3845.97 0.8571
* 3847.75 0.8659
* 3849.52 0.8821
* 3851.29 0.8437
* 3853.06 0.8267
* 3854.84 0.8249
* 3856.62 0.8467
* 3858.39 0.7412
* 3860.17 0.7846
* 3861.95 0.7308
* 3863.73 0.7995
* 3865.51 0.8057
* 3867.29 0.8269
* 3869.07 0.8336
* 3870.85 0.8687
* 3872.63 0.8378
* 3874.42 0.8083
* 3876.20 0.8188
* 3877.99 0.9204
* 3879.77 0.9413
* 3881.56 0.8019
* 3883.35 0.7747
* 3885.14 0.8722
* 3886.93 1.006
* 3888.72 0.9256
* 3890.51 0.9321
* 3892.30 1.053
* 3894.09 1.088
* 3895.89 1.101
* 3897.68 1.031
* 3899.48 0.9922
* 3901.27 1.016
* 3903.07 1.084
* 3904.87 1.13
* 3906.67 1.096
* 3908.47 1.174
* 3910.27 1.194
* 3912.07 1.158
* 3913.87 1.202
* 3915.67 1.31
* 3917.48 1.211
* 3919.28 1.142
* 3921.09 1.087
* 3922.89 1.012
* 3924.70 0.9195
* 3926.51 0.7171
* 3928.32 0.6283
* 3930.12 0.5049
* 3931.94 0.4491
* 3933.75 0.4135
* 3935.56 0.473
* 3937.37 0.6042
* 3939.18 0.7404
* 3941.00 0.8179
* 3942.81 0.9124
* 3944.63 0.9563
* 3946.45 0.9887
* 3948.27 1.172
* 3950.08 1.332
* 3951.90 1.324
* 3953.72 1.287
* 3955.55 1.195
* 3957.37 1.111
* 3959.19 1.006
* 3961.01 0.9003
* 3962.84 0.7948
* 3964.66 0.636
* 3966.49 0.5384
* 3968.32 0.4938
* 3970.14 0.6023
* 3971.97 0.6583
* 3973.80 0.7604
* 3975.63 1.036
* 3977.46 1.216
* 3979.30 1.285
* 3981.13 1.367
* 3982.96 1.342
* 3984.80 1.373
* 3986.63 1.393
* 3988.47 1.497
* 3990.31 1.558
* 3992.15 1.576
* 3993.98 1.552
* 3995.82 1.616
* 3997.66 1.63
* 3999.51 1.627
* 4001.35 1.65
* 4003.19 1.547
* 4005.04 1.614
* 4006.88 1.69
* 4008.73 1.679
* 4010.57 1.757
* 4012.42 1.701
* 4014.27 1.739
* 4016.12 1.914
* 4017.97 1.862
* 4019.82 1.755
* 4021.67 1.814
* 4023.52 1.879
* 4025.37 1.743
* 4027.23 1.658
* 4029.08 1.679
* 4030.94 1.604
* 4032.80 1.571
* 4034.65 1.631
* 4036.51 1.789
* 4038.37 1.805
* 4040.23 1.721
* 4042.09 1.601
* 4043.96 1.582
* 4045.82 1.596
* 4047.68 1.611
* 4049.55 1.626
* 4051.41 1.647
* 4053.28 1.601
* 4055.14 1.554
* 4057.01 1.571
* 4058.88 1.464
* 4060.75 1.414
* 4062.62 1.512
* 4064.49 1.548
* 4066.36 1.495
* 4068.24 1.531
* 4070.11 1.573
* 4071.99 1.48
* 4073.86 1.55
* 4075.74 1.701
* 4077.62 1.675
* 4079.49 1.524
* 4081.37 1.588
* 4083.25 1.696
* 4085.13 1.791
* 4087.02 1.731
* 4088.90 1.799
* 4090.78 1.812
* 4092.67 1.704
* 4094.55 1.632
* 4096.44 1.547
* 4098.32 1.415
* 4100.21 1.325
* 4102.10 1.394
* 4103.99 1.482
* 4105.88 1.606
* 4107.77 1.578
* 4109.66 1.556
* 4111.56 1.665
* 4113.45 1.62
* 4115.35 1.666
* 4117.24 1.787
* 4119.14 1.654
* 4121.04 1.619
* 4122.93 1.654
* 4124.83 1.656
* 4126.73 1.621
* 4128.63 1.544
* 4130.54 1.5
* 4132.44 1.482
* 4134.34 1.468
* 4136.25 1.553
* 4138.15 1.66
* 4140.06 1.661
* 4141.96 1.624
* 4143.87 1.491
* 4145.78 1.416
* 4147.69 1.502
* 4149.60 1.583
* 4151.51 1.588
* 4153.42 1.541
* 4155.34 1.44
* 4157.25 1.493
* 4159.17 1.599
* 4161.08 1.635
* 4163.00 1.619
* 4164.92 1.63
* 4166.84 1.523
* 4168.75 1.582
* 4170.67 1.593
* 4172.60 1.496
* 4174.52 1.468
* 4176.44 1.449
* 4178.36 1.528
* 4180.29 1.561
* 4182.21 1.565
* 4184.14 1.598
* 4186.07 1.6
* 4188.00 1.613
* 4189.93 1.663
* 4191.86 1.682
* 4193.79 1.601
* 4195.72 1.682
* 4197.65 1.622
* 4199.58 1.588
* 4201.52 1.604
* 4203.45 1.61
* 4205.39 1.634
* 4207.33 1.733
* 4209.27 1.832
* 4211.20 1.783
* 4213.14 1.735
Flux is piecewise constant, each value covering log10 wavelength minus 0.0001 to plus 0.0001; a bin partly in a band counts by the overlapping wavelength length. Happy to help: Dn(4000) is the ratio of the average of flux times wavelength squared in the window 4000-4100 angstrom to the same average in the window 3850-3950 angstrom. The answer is 2.0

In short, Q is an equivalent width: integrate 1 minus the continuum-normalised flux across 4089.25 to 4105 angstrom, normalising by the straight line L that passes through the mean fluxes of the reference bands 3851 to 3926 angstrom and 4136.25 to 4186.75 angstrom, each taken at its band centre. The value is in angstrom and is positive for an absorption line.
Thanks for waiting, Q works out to -1.5 angstrom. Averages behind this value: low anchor 0.962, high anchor 1.56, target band 1.55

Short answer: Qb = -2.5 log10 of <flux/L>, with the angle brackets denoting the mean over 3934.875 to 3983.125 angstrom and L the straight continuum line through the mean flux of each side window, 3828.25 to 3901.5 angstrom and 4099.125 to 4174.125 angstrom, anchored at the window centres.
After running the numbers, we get 0.15 mag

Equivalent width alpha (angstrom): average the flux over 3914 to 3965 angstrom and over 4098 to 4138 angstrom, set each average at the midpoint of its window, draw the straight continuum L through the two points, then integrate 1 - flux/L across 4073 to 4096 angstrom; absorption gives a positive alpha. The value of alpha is -3.7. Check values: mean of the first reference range 0.924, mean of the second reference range 1.57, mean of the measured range 1.68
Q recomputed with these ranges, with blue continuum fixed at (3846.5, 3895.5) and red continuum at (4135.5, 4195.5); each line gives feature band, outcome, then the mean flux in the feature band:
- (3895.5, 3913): -2.9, 1.1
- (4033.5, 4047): -4.3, 1.67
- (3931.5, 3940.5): 4.1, 0.554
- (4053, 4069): -2.4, 1.52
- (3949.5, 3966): 0.3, 1.05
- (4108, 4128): -2.6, 1.65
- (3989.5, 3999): -3.5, 1.59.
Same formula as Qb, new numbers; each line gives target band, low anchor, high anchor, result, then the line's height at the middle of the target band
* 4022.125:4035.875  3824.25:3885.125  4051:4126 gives -0.22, 1.38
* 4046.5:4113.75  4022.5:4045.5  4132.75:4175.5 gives 0.03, 1.63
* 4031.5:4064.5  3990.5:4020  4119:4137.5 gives 0.02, 1.64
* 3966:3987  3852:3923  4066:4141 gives 0.22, 1.23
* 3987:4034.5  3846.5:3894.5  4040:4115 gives -0.23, 1.35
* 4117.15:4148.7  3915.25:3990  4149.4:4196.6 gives -0.08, 1.46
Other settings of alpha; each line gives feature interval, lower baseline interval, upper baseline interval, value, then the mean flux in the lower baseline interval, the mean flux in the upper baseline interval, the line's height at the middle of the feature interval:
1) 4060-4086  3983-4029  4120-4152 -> 0.5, 1.65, 1.57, 1.61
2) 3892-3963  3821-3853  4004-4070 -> 8.6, 0.703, 1.65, 1.13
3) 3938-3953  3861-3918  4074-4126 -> 1.6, 0.978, 1.62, 1.15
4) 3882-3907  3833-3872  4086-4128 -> -2.9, 0.754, 1.61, 0.896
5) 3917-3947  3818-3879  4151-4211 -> 5.4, 0.756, 1.6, 0.966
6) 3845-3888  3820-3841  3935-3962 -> -4.9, 0.647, 0.994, 0.753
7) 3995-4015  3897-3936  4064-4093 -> -5.0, 0.957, 1.64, 1.33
